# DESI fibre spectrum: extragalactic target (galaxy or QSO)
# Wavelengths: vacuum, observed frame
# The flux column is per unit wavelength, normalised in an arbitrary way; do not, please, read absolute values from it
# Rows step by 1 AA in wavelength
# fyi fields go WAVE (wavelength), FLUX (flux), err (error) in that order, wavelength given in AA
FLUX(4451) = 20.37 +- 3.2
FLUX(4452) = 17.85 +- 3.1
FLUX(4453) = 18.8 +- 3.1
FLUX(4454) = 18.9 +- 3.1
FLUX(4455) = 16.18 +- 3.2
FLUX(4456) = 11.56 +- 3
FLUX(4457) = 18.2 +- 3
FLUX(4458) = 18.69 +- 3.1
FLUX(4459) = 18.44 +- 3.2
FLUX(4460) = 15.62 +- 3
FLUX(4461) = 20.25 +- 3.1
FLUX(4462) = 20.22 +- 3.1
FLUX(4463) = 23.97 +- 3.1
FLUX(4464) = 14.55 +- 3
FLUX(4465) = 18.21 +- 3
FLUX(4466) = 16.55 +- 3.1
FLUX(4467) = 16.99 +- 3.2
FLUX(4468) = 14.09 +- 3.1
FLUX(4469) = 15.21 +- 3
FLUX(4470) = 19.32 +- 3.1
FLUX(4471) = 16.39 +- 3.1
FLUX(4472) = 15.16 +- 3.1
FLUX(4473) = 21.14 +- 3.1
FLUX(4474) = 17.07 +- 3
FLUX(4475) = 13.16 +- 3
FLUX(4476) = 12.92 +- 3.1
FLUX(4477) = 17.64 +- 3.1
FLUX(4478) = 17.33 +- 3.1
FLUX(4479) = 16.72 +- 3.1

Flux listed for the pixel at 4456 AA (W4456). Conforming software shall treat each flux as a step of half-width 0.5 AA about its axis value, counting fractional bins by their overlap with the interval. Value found 11.56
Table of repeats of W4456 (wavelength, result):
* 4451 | 20.37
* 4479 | 16.72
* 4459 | 18.44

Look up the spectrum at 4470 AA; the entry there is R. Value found 19.32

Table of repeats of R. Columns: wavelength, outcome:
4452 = 17.85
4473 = 21.14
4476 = 12.92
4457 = 18.2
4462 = 20.22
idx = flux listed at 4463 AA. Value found 23.97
